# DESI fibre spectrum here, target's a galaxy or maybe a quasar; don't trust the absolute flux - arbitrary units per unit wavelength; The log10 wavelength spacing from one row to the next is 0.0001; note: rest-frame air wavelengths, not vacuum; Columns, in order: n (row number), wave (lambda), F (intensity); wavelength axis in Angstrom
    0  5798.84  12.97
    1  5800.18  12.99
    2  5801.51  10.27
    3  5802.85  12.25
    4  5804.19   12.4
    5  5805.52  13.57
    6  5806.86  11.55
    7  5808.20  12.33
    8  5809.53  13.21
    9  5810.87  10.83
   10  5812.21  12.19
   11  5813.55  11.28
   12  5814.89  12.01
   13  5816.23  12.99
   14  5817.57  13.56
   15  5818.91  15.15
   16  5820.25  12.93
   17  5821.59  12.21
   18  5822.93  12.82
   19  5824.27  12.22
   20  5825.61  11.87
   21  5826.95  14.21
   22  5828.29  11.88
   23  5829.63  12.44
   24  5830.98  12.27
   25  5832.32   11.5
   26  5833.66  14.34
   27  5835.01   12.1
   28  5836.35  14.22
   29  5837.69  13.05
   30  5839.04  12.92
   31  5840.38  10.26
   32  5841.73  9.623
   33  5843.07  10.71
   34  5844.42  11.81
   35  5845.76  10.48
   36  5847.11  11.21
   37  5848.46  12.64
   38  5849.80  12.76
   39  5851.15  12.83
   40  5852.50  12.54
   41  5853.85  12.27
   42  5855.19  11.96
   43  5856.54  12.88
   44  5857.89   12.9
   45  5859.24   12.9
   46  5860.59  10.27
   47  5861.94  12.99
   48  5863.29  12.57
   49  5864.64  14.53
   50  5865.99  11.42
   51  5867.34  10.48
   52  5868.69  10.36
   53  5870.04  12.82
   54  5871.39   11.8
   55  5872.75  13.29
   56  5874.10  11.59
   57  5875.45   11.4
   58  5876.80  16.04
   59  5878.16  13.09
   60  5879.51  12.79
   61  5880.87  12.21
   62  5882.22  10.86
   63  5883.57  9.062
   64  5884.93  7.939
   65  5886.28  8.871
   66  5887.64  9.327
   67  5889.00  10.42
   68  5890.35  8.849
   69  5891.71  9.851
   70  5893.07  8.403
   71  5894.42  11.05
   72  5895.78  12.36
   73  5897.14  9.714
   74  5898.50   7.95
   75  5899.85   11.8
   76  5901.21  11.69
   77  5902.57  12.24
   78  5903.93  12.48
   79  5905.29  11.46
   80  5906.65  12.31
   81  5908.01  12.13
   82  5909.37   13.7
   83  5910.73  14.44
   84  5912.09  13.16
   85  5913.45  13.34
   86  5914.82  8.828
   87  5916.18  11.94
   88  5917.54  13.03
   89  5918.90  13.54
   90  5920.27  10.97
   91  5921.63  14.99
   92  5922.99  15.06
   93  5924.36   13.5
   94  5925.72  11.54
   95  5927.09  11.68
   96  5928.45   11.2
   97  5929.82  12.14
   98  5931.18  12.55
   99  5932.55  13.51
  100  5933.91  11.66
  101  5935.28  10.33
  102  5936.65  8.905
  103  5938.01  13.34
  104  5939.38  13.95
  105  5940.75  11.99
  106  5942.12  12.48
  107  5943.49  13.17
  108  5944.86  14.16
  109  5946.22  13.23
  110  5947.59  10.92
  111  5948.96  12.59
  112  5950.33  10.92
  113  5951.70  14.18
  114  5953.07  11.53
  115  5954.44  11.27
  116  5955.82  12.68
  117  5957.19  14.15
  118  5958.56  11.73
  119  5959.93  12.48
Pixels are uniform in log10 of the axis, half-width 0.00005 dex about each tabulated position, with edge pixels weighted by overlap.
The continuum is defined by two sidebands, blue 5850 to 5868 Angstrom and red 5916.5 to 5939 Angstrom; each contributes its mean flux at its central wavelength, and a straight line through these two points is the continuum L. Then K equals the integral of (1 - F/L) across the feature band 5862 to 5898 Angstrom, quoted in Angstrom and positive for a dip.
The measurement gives 3.4 Angstrom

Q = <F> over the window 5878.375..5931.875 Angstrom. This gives 11.5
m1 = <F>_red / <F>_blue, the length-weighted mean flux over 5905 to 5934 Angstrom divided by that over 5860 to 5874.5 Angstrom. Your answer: 1.0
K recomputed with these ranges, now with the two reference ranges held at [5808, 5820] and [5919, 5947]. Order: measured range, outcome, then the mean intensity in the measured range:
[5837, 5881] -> 1.5 Angstrom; 12.2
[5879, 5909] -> 4.6 Angstrom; 10.6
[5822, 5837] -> -0.1 Angstrom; 12.7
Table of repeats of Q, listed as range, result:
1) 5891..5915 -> 11.5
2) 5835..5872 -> 12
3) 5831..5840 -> 12.9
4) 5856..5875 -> 12.2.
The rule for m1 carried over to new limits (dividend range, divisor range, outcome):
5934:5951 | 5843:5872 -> 1.01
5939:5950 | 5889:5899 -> 1.30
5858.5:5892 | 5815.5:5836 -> 0.89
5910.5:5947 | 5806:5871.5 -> 1.02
